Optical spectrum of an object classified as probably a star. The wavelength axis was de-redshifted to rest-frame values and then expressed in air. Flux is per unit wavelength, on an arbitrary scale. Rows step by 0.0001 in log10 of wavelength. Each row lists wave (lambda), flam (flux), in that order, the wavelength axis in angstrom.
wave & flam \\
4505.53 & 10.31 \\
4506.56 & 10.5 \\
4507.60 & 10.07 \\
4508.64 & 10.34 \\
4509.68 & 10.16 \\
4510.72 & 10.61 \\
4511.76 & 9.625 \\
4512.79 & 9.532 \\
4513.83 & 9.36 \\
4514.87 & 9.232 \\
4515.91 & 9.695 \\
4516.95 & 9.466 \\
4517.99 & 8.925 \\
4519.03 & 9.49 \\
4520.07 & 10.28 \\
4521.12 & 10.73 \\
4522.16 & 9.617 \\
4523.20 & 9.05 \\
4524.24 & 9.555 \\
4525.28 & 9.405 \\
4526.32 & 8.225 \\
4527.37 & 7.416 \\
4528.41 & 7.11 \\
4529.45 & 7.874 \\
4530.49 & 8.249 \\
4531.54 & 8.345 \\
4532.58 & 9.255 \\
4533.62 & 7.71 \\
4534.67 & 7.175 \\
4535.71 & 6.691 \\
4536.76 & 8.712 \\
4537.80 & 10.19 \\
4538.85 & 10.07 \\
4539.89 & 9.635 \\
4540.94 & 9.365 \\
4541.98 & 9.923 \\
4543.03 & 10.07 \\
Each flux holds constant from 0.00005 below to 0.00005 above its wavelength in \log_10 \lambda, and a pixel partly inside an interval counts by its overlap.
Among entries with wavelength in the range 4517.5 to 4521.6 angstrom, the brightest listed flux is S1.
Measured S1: 10.73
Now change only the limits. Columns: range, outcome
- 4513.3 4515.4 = 9.36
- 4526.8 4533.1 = 9.255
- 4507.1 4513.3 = 10.61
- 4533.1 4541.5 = 10.19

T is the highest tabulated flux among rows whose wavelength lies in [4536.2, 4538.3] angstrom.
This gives 10.19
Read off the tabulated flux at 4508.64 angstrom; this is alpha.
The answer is 10.34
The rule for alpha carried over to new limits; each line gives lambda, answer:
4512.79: 9.532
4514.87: 9.232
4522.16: 9.617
